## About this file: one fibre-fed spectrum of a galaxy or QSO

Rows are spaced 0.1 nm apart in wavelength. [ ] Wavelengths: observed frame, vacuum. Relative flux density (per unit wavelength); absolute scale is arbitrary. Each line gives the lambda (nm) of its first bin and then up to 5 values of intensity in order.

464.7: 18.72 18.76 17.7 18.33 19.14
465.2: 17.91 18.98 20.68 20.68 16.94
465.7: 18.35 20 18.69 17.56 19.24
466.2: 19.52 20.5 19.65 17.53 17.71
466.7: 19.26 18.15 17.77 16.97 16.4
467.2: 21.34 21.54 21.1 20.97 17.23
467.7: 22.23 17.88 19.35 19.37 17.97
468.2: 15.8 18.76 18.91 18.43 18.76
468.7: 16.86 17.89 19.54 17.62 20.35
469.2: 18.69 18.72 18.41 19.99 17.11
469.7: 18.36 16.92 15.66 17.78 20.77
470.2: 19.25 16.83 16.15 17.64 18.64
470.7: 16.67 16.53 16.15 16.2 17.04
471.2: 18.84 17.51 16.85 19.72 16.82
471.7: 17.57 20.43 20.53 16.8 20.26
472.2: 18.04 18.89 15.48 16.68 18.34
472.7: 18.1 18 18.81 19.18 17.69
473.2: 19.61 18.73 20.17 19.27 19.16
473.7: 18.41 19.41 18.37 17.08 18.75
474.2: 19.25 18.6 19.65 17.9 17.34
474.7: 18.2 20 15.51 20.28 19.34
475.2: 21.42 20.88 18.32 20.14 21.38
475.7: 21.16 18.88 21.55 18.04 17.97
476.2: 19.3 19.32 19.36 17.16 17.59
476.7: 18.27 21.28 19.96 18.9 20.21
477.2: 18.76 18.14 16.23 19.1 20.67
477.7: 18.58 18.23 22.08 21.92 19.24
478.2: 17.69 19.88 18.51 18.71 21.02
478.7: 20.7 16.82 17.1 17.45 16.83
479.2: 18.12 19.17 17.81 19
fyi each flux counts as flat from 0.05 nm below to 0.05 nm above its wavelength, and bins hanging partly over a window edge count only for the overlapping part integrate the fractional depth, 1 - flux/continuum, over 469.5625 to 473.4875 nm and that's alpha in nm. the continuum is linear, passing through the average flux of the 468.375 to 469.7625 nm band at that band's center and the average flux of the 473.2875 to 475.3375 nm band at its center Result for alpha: 0.15 nm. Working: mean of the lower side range 18.5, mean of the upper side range 18.9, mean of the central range 18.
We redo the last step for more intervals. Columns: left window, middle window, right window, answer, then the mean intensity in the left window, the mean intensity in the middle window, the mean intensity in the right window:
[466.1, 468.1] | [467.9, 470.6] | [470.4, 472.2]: 0.04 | 19.2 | 18.2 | 17.8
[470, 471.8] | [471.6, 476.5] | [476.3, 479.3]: -0.17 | 17.7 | 18.9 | 18.9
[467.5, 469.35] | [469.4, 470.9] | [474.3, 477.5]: 0.08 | 18.6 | 17.7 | 19.1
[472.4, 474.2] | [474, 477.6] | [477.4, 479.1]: -0.06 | 18.5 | 19.1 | 19.1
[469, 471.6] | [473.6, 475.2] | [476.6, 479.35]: -0.02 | 17.8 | 18.6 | 19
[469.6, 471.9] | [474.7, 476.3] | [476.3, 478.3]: -0.07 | 17.7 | 19.6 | 19.1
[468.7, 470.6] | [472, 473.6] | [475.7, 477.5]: 0.01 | 18.2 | 18.5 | 18.9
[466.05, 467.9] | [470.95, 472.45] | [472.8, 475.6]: 0.08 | 19.2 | 18.1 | 19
